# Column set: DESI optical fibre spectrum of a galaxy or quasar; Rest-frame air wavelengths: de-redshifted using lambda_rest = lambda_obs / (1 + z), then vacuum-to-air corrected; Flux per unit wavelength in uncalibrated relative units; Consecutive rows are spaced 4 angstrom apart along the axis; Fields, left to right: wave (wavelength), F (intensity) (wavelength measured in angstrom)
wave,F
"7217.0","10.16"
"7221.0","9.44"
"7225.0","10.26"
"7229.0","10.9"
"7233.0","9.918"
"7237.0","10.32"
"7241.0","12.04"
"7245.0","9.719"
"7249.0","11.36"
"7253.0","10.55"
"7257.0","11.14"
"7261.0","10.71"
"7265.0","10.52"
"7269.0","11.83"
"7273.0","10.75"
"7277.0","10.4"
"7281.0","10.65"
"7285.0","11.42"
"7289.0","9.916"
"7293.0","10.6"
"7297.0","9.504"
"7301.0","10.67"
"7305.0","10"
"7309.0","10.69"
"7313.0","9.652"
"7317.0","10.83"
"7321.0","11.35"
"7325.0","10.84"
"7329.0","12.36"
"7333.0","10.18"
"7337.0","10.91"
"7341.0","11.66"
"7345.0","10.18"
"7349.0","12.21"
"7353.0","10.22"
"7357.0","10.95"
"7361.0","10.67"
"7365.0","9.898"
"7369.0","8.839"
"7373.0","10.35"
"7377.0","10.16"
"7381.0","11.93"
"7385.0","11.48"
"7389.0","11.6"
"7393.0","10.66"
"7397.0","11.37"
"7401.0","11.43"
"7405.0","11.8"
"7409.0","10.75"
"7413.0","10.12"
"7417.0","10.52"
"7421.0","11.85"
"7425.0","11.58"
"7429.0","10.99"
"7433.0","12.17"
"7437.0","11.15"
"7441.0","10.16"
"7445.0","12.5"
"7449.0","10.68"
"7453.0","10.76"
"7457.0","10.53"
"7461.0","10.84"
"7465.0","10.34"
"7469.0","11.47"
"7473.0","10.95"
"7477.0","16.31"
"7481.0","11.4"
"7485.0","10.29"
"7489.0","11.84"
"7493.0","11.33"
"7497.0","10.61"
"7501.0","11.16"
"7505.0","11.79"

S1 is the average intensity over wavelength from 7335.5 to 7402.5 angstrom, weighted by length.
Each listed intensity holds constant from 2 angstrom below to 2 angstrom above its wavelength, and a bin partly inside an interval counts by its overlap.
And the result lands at 10.8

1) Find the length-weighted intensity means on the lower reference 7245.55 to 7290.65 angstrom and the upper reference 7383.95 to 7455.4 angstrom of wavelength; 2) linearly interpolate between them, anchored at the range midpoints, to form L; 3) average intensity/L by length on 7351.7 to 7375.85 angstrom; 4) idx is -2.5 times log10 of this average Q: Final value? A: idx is 0.09 mag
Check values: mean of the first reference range 10.8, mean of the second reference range 11.2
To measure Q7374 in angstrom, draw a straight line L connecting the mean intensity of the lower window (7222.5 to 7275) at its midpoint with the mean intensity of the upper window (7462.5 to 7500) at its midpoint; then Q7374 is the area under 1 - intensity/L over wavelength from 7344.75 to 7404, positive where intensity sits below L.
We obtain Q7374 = 2.0 angstrom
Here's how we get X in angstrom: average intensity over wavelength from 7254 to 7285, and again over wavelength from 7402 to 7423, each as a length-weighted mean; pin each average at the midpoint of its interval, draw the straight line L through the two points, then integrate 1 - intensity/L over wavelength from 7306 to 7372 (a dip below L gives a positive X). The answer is 1.5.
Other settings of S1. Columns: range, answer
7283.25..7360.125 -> 10.7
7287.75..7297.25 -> 10.1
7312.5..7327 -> 10.8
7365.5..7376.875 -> 9.73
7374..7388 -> 11.2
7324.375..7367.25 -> 10.9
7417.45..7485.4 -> 11.4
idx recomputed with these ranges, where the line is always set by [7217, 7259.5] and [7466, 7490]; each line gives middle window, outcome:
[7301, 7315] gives 0.08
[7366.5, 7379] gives 0.16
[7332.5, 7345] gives 0.03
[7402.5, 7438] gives 0.04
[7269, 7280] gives 0.00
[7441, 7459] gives 0.08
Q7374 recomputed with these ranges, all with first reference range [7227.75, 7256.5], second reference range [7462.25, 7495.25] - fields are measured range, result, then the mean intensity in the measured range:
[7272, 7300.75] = 1.1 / 10.5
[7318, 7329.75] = -0.3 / 11.4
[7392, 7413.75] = 0.6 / 11.1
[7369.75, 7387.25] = 0.7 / 10.8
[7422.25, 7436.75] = 0.0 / 11.5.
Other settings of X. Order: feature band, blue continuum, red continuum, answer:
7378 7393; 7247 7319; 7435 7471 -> -0.9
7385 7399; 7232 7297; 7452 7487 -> -0.1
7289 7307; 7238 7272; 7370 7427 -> 1.4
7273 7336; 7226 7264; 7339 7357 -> 1.7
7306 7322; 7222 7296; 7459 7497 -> 0.5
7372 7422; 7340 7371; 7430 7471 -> -1.4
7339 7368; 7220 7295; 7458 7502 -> 0.7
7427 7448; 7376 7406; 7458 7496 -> 0.2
